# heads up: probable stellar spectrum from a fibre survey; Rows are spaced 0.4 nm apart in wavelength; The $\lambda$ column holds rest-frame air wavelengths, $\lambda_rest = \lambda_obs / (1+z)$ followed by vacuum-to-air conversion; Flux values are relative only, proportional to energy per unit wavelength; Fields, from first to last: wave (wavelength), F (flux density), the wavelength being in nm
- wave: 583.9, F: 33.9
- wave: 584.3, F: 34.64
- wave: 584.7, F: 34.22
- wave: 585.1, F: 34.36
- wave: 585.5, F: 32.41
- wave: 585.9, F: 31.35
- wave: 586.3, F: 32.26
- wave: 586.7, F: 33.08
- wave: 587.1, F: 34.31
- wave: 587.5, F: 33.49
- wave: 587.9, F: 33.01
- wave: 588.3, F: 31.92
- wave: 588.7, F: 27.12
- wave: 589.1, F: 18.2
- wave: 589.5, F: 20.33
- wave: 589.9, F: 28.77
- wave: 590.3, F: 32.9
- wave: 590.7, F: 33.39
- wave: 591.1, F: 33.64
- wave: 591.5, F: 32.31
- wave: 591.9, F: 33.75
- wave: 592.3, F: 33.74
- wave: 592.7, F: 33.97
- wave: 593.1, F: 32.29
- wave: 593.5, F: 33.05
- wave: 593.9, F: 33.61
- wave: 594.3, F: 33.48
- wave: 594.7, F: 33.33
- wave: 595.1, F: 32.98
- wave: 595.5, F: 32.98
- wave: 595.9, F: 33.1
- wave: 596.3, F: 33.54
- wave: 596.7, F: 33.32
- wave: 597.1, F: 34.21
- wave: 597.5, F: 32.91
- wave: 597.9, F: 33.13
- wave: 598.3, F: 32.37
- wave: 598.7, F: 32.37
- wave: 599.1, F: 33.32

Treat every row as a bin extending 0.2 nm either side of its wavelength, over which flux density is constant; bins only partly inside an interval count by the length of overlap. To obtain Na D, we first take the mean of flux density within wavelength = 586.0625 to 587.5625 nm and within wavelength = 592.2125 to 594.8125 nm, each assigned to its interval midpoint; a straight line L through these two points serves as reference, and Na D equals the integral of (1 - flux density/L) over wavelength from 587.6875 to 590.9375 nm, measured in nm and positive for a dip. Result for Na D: 0.49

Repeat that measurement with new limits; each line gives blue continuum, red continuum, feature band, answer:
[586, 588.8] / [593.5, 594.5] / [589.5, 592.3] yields 0.11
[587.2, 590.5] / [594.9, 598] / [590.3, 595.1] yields -0.38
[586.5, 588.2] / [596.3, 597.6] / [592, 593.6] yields 0.01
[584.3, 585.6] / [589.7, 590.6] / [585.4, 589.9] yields 0.40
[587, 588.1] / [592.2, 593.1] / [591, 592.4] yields 0.01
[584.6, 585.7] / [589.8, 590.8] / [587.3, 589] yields 0.10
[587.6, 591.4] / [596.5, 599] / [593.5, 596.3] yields -0.14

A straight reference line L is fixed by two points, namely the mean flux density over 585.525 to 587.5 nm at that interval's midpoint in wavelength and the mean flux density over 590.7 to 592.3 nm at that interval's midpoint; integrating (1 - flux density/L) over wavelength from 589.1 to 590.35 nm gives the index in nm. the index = 0.30 nm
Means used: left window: 32.8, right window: 33.3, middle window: 25.2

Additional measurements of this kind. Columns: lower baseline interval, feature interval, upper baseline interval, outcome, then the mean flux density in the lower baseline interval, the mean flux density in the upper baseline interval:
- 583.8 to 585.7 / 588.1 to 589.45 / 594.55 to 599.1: 0.341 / 33.9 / 33.1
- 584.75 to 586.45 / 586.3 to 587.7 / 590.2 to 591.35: -0.023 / 32.7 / 33.3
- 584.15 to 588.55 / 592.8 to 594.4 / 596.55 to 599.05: -0.003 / 33.1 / 33.1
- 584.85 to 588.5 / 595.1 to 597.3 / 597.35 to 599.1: -0.040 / 32.9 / 32.8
